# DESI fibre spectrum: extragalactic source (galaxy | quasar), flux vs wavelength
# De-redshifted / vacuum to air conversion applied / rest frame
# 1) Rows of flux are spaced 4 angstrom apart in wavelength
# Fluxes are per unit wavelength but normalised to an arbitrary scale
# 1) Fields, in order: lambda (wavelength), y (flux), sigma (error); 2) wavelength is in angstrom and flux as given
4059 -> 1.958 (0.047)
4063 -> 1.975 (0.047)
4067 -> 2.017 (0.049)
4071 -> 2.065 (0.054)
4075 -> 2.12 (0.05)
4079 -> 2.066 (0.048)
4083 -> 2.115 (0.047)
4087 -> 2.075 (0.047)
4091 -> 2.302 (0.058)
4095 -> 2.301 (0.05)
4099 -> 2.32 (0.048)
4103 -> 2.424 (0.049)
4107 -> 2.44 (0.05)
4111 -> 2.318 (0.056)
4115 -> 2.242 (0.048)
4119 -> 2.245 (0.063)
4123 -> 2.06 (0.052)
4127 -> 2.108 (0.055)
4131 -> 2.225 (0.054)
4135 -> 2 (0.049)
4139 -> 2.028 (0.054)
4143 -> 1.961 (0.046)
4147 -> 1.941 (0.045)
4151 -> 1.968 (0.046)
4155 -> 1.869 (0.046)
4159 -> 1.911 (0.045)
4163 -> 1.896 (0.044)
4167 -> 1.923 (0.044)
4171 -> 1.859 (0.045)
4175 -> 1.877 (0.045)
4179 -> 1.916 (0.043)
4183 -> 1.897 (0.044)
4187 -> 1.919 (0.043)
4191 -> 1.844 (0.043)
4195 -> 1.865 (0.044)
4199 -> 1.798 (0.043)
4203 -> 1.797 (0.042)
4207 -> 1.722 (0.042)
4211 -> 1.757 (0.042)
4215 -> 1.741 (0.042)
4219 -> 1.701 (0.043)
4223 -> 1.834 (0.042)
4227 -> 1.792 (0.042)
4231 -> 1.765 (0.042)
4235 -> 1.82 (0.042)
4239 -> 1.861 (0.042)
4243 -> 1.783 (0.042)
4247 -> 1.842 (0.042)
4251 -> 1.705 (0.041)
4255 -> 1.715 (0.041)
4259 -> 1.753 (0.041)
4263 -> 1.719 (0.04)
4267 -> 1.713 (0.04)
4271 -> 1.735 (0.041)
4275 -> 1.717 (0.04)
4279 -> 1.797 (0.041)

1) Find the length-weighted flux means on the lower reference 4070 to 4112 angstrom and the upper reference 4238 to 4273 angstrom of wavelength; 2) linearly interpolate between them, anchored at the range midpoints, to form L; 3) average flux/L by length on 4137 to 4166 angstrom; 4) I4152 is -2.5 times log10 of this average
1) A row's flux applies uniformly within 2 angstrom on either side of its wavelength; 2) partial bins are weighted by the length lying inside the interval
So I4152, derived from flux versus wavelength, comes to 0.06 mag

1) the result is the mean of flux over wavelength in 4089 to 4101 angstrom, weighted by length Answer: 2.31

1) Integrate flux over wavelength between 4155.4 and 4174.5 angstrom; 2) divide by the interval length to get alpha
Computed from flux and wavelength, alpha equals 1.89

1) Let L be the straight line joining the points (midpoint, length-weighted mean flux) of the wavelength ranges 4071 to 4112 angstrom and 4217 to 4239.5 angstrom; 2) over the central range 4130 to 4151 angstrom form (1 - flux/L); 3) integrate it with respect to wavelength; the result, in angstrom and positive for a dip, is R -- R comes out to 0.6 angstrom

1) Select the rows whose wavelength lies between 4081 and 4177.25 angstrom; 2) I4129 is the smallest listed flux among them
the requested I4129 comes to 1.859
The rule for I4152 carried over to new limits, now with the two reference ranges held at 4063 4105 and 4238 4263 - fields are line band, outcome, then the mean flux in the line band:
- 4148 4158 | 0.047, 1.92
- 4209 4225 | 0.055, 1.76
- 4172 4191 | 0.023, 1.89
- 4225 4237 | 0.014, 1.79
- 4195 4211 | 0.060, 1.78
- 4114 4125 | -0.047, 2.18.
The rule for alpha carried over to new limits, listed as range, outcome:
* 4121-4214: 1.92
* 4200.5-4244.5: 1.78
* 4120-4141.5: 2.09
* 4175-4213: 1.84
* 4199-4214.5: 1.76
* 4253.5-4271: 1.73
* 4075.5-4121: 2.25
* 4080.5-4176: 2.1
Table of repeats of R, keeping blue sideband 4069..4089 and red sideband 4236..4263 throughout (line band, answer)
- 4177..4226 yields 1.2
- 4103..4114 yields -1.8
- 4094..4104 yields -1.4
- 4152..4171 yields 0.4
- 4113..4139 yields -1.8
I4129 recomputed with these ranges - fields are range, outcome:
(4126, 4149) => 1.941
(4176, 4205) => 1.797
